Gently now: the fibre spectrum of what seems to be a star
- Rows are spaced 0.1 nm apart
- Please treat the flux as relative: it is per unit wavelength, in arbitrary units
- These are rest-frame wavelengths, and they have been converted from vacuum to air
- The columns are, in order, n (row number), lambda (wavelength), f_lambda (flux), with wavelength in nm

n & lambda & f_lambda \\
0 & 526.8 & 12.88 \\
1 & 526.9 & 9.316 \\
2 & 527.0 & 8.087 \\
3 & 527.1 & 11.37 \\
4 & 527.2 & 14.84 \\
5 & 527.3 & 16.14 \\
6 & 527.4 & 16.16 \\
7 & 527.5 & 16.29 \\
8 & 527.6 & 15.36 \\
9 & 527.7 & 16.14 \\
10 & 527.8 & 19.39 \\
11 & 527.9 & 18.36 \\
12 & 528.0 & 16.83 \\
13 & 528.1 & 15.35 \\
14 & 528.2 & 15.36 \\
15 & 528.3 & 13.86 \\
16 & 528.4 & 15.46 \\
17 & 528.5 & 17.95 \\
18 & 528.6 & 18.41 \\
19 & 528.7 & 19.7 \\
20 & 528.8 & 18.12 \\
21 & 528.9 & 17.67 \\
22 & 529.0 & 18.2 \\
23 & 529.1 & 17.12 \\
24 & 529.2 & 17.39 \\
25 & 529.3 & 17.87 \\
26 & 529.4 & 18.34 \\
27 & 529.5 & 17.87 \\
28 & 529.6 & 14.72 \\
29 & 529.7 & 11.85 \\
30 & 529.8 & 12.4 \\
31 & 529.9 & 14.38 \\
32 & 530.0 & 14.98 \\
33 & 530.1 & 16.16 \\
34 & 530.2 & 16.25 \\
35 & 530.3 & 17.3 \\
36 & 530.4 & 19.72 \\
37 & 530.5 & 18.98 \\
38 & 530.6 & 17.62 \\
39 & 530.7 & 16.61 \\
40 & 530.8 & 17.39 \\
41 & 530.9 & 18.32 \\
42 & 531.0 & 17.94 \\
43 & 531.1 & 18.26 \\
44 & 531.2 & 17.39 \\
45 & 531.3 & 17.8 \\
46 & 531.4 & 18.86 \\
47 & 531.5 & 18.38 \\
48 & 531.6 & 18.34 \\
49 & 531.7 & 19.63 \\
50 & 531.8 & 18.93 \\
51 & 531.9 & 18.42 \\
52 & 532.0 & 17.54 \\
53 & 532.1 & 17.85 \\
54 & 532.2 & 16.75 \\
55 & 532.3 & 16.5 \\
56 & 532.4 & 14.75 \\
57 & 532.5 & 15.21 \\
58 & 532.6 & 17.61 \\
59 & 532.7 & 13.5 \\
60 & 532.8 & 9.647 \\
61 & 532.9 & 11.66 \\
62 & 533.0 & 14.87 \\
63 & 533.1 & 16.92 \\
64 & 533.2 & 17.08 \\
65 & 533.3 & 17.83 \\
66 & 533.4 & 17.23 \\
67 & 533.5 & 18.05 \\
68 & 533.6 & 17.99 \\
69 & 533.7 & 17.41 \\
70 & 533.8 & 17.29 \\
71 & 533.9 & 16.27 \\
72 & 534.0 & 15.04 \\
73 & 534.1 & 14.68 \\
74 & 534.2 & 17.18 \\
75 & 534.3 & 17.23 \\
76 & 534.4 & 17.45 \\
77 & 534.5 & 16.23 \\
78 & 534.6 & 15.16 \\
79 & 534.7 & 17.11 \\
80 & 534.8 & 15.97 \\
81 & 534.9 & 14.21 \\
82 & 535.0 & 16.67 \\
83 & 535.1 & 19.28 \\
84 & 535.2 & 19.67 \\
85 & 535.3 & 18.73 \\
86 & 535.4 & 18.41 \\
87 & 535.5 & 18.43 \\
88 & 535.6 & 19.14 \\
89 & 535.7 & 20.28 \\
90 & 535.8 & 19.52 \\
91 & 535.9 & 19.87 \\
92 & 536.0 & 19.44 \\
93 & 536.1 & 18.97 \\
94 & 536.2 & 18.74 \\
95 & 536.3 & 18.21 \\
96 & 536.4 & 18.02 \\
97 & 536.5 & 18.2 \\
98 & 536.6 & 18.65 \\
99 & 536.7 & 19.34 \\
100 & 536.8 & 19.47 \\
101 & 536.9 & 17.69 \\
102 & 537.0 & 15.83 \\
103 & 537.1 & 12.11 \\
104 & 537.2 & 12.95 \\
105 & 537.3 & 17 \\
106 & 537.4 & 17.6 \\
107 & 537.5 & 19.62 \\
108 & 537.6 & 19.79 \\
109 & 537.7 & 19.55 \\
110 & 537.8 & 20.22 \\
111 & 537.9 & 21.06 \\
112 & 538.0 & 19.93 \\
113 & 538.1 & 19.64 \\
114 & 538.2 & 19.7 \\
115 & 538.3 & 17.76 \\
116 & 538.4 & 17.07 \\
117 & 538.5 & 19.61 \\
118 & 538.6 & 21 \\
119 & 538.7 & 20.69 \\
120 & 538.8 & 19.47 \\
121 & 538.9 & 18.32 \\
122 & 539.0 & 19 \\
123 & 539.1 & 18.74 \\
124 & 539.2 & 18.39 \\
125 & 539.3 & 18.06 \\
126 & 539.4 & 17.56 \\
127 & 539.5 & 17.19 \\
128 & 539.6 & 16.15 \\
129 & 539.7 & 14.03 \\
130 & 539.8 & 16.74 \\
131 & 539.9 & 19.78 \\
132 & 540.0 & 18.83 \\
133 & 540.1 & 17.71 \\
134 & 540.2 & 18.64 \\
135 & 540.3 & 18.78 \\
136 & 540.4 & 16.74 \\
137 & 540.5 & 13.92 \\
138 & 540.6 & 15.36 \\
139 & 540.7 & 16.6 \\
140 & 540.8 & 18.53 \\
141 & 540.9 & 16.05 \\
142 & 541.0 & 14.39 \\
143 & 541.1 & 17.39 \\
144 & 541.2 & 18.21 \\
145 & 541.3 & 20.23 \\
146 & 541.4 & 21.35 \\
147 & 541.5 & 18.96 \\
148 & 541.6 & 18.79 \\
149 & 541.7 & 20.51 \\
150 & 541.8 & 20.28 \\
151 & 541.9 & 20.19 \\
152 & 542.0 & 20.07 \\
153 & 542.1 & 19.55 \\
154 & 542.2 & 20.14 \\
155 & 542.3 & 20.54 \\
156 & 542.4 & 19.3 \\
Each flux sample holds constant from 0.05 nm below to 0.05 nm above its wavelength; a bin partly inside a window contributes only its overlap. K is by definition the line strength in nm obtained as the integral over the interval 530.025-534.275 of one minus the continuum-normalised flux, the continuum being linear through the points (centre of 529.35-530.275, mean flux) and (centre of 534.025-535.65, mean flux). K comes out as -0.21 nm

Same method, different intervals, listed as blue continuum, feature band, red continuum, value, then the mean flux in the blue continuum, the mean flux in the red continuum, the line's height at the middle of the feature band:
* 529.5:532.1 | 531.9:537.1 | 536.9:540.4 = 0.154 nm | 17.2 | 18.2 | 17.6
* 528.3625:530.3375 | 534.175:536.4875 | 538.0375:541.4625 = -0.079 nm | 16.6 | 18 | 17.4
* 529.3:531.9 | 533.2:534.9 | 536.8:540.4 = 0.088 nm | 17.2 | 18.2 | 17.6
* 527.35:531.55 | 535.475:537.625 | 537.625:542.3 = -0.011 nm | 17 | 18.5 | 18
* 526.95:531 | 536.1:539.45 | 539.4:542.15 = -0.173 nm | 16.4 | 18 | 17.6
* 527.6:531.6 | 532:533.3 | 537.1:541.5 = 0.148 nm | 17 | 18.1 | 17.4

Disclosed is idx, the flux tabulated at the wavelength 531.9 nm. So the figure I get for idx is 18.42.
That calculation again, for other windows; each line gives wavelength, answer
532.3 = 16.5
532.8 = 9.647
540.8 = 18.53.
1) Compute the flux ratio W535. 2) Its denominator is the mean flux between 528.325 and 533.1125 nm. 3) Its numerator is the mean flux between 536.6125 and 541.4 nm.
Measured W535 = 1.1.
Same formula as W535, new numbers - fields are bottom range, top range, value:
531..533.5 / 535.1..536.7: 1.13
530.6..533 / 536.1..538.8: 1.10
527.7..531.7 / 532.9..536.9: 1.03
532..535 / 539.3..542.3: 1.12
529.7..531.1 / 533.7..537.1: 1.06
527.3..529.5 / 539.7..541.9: 1.05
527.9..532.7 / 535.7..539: 1.09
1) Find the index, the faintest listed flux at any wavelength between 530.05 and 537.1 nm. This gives 9.647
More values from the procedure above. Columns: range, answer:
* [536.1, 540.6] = 12.11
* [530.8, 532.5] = 14.75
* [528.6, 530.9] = 11.85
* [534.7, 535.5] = 14.21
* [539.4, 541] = 13.92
